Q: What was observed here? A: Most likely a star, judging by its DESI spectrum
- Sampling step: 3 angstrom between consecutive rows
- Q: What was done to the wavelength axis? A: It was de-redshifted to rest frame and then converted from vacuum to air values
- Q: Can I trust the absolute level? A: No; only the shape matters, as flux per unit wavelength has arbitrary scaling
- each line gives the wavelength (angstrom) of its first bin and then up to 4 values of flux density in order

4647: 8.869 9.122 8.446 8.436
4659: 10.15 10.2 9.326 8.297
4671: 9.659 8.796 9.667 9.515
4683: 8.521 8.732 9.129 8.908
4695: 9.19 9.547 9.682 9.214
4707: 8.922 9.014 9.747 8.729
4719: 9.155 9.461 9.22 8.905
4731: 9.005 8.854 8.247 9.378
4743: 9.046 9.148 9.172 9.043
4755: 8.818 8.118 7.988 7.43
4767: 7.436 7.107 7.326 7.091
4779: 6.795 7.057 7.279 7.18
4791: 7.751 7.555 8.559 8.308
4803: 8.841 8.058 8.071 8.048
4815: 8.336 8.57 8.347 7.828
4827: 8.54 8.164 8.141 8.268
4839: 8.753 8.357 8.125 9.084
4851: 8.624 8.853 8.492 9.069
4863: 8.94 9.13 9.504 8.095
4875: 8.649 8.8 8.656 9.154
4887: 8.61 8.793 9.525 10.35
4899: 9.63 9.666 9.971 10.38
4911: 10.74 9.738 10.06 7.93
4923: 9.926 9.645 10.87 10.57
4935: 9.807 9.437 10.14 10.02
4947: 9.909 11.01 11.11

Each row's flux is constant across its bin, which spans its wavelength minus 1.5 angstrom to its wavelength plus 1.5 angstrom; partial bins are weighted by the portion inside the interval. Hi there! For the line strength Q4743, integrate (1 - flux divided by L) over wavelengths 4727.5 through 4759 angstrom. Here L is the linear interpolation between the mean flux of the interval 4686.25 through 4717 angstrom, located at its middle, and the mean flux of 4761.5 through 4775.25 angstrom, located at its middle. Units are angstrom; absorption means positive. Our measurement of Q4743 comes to -3.3 angstrom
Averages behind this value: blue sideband 9.2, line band 8.9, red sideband 7.36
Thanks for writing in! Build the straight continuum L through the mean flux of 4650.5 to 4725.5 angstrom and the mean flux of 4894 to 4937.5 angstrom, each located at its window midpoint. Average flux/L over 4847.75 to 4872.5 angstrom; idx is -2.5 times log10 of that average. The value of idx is 0.101 mag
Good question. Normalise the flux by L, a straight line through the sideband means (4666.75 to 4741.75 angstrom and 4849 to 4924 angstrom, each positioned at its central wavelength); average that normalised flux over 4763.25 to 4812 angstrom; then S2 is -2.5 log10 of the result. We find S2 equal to 0.20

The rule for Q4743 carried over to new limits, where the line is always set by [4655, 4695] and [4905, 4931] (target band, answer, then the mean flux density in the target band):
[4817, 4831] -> 2.0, 8.28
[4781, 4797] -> 3.4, 7.49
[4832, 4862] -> 3.5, 8.59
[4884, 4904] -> 0.9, 9.42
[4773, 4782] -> 2.3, 7.03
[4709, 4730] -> 0.3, 9.18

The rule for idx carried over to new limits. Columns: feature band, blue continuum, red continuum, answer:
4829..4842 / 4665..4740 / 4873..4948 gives 0.134 mag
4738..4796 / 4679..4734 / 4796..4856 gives 0.107 mag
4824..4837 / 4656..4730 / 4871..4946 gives 0.150 mag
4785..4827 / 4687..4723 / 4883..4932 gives 0.170 mag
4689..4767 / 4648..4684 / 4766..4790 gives -0.111 mag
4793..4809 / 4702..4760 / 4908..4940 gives 0.131 mag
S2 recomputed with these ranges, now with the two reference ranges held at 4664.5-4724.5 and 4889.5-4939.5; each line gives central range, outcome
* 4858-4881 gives 0.10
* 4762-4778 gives 0.28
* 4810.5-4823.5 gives 0.15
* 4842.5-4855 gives 0.12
